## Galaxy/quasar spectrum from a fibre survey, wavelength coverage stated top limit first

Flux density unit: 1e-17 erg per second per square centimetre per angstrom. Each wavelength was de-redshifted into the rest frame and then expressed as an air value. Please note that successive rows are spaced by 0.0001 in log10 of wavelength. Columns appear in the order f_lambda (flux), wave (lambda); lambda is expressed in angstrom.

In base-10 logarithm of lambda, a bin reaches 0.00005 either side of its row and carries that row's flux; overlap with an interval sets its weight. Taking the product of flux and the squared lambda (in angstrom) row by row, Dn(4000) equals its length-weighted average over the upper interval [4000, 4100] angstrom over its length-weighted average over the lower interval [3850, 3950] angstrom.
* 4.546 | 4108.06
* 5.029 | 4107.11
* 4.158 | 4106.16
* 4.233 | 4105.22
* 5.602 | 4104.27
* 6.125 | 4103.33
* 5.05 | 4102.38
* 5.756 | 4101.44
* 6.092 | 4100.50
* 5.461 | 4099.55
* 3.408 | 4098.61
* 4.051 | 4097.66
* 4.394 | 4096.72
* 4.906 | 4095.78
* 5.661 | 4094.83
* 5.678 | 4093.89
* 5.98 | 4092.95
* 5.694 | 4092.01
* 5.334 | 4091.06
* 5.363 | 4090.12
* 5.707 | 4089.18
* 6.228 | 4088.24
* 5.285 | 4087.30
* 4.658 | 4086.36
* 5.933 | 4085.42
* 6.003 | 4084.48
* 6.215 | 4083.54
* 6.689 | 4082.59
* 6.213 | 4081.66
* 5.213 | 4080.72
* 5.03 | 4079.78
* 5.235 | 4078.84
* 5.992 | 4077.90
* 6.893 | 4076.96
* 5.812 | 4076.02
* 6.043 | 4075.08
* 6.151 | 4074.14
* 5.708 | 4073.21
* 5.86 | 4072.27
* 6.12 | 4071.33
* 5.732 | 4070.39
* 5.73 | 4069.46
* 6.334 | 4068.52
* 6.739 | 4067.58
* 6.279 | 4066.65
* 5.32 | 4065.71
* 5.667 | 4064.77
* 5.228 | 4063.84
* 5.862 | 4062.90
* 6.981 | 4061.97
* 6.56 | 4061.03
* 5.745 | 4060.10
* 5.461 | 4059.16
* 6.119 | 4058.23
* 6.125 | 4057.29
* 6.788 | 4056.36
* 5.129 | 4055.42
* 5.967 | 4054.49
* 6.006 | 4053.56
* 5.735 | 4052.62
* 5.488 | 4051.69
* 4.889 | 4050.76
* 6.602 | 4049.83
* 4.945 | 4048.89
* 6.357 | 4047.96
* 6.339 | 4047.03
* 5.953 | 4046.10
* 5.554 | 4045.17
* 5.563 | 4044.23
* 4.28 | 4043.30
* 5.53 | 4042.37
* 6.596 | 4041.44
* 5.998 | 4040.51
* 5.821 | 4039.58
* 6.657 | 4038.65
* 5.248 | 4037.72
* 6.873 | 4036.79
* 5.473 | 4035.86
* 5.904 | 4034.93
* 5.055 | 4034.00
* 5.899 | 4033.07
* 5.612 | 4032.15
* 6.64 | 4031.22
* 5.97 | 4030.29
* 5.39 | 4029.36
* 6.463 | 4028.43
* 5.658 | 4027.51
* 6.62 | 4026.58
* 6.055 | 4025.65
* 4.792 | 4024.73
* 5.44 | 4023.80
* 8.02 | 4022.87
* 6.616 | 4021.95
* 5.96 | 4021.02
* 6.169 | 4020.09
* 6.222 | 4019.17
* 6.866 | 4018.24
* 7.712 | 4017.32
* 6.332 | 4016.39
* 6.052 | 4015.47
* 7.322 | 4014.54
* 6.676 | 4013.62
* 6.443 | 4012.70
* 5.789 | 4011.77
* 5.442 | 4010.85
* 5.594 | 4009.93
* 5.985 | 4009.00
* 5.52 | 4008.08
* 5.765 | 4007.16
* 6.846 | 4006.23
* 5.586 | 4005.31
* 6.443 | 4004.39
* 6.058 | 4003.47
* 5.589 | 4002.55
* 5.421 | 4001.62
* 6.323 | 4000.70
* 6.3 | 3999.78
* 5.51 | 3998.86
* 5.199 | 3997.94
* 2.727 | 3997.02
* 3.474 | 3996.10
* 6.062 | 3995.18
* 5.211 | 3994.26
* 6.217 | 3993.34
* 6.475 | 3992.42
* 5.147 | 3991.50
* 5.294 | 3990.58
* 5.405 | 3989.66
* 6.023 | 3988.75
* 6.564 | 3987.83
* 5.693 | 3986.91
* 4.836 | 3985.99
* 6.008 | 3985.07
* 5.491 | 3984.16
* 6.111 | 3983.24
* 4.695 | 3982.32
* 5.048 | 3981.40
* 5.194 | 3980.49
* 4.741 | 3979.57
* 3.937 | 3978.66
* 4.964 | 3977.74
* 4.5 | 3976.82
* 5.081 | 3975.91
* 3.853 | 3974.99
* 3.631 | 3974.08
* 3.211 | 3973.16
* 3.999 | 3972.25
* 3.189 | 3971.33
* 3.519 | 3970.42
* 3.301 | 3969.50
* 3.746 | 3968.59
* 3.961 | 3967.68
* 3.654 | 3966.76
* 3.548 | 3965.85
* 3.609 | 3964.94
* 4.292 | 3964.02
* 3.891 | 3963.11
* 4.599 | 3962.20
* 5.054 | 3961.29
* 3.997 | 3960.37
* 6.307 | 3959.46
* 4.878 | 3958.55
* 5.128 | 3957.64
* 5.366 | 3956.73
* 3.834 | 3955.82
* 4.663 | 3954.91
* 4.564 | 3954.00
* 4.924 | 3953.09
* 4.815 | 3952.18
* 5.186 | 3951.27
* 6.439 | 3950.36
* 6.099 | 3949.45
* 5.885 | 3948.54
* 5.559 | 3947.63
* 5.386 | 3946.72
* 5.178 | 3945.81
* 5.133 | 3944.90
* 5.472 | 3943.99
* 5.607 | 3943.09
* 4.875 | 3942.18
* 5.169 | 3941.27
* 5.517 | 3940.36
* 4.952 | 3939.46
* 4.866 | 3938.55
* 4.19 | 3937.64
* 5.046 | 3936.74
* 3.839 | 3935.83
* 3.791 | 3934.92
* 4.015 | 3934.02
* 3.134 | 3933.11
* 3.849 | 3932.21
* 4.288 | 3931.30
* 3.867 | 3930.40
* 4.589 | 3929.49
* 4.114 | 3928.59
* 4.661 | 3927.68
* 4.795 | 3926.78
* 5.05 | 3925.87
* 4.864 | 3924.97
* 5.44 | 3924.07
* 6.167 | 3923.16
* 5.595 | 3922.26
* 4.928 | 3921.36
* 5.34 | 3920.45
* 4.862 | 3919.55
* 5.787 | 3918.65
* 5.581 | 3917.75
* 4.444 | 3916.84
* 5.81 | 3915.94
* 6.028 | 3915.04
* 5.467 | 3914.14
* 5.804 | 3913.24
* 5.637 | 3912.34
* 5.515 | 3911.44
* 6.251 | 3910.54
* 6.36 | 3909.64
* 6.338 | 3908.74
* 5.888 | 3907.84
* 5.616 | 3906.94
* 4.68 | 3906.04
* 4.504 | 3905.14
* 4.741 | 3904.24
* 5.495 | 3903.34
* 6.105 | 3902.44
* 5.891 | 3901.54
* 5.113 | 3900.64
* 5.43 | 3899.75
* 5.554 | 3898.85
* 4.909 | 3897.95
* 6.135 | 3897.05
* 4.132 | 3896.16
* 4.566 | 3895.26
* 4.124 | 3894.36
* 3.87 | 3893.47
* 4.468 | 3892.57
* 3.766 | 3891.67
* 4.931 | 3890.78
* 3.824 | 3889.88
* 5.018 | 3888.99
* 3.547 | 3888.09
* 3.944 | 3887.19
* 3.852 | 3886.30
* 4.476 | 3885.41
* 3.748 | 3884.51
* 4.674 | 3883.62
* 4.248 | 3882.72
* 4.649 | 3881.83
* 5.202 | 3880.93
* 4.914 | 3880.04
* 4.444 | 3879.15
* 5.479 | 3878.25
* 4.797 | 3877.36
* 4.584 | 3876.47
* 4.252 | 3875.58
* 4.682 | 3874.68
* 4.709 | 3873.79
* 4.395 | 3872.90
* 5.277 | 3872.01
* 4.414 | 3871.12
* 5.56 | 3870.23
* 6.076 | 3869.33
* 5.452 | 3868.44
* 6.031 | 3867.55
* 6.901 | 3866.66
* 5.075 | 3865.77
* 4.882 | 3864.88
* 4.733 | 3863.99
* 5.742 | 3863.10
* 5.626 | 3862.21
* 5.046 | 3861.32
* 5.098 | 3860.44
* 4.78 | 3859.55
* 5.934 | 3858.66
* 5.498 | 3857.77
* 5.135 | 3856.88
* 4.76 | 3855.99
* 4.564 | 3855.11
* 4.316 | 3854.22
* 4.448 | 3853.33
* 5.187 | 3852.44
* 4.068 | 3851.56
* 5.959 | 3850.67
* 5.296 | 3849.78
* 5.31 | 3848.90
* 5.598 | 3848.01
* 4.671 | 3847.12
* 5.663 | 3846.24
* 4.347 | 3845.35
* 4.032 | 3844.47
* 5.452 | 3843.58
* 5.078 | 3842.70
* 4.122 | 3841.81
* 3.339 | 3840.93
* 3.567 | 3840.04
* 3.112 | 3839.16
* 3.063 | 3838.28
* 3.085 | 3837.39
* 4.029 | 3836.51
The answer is 1.27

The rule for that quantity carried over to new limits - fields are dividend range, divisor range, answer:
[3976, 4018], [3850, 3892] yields 1.24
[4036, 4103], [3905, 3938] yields 1.23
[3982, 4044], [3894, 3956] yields 1.20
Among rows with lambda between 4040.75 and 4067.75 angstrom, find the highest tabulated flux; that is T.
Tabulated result 6.981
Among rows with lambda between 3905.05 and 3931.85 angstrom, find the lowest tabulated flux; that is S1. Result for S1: 3.867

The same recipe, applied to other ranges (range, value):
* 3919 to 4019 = 2.727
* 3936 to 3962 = 3.834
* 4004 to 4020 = 5.442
